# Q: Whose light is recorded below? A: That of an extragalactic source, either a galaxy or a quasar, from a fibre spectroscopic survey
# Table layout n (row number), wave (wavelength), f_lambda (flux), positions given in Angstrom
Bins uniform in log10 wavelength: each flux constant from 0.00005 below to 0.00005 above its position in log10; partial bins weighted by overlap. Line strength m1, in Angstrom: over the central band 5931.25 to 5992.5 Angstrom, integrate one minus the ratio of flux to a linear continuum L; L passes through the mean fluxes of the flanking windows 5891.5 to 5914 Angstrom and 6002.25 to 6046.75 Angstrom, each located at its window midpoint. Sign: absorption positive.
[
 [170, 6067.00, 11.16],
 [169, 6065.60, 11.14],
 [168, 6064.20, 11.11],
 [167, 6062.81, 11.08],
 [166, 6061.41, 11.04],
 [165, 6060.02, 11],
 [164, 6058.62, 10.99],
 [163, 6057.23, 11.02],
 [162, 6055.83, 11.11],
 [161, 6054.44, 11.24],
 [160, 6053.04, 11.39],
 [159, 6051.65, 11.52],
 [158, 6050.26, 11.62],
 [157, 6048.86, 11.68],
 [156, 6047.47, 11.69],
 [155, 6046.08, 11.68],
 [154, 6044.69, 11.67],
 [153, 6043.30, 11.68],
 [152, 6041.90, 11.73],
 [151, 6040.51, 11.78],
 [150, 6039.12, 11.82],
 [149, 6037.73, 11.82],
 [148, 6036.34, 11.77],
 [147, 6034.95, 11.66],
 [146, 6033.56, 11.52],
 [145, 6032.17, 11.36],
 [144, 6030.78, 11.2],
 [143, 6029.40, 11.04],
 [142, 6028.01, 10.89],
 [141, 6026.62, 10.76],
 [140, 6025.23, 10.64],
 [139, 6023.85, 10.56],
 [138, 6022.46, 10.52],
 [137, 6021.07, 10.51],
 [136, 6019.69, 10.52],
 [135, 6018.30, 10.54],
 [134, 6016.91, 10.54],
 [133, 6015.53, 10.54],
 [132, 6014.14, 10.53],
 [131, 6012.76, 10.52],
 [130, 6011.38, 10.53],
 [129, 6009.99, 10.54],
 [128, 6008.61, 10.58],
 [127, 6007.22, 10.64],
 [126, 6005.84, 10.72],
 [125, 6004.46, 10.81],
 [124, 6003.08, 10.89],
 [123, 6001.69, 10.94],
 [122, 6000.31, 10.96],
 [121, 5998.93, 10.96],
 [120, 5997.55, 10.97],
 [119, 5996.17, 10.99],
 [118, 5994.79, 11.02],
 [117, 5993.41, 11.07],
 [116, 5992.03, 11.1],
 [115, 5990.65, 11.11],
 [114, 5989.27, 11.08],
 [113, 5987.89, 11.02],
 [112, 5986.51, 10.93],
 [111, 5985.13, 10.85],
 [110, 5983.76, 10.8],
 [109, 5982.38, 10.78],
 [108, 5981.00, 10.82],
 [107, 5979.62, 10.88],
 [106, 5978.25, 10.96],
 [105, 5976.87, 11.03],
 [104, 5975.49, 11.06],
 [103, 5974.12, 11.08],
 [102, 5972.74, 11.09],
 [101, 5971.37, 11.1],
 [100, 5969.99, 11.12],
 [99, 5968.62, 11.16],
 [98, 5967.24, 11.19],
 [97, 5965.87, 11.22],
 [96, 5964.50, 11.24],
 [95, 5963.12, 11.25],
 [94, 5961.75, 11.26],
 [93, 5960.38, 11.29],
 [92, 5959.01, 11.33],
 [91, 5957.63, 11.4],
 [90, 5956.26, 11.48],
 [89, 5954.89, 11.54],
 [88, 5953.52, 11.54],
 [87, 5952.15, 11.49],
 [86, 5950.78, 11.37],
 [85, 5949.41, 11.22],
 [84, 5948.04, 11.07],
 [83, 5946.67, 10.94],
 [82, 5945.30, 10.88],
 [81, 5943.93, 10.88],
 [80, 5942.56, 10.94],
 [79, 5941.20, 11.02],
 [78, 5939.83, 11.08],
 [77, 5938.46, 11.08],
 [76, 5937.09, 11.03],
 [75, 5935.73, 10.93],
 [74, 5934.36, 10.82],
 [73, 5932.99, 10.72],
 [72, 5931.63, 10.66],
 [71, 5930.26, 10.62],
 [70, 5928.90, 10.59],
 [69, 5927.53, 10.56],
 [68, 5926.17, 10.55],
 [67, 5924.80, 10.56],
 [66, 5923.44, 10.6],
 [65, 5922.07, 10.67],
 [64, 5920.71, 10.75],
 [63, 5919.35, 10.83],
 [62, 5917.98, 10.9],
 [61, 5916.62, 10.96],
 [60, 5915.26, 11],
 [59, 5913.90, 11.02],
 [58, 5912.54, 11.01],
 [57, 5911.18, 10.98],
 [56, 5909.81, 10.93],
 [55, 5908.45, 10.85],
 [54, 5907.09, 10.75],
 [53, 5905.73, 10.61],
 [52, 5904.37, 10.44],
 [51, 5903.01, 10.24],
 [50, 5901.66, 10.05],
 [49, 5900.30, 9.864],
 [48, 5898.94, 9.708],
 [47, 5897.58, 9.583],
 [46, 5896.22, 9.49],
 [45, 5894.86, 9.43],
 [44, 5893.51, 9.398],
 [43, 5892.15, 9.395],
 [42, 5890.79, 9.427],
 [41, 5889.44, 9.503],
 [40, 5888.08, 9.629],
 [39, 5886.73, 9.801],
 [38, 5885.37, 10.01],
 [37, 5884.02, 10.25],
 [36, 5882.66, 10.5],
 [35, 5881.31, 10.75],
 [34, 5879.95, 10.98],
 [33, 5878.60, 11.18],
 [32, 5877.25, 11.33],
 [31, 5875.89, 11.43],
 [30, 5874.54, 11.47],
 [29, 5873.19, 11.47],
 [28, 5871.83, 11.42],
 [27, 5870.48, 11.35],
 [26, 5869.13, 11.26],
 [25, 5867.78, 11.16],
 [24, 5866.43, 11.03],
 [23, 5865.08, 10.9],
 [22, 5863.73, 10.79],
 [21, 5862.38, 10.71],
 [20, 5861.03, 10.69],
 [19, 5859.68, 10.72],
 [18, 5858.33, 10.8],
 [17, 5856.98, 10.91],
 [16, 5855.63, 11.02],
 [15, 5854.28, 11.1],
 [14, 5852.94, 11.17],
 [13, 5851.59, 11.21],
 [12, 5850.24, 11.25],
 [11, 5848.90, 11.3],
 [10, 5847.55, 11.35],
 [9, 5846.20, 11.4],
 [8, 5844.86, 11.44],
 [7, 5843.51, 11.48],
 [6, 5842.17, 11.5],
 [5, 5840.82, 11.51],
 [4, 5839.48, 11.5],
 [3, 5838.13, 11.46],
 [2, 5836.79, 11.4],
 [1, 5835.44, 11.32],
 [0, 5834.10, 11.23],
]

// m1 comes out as -2.8 Angstrom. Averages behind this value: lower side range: 10.2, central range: 11.1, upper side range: 11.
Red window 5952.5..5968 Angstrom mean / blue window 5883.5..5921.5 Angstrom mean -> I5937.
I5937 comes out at 1.1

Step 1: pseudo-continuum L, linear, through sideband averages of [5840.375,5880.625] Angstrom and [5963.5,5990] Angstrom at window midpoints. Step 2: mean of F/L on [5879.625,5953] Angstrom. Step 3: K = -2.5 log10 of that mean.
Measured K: 0.06 mag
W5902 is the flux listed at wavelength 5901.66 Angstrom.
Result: 10.05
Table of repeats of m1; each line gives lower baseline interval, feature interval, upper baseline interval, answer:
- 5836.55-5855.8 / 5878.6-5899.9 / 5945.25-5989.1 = 2.6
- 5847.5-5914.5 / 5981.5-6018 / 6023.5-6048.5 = 1.3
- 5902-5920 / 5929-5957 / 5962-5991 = -0.4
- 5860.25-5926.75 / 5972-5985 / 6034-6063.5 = 0.1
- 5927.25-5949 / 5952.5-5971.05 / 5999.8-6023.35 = -0.9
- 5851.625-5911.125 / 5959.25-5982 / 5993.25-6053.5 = -0.5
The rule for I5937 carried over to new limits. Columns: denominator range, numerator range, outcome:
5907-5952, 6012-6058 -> 1.03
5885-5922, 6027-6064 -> 1.11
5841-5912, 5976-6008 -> 1.02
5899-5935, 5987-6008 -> 1.03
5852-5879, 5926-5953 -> 0.99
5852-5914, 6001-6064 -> 1.05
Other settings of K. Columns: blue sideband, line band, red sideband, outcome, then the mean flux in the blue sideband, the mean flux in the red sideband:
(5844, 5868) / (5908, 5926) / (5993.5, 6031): 0.01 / 11.1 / 10.7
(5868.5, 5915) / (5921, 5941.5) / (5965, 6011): -0.01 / 10.5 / 11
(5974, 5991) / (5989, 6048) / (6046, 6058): 0.02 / 10.9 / 11.4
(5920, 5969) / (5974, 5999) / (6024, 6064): 0.02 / 11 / 11.4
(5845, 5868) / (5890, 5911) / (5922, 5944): 0.09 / 11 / 10.8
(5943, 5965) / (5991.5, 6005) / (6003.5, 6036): 0.00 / 11.3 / 10.8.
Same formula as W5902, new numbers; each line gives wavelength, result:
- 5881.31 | 10.75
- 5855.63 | 11.02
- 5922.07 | 10.67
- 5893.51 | 9.398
